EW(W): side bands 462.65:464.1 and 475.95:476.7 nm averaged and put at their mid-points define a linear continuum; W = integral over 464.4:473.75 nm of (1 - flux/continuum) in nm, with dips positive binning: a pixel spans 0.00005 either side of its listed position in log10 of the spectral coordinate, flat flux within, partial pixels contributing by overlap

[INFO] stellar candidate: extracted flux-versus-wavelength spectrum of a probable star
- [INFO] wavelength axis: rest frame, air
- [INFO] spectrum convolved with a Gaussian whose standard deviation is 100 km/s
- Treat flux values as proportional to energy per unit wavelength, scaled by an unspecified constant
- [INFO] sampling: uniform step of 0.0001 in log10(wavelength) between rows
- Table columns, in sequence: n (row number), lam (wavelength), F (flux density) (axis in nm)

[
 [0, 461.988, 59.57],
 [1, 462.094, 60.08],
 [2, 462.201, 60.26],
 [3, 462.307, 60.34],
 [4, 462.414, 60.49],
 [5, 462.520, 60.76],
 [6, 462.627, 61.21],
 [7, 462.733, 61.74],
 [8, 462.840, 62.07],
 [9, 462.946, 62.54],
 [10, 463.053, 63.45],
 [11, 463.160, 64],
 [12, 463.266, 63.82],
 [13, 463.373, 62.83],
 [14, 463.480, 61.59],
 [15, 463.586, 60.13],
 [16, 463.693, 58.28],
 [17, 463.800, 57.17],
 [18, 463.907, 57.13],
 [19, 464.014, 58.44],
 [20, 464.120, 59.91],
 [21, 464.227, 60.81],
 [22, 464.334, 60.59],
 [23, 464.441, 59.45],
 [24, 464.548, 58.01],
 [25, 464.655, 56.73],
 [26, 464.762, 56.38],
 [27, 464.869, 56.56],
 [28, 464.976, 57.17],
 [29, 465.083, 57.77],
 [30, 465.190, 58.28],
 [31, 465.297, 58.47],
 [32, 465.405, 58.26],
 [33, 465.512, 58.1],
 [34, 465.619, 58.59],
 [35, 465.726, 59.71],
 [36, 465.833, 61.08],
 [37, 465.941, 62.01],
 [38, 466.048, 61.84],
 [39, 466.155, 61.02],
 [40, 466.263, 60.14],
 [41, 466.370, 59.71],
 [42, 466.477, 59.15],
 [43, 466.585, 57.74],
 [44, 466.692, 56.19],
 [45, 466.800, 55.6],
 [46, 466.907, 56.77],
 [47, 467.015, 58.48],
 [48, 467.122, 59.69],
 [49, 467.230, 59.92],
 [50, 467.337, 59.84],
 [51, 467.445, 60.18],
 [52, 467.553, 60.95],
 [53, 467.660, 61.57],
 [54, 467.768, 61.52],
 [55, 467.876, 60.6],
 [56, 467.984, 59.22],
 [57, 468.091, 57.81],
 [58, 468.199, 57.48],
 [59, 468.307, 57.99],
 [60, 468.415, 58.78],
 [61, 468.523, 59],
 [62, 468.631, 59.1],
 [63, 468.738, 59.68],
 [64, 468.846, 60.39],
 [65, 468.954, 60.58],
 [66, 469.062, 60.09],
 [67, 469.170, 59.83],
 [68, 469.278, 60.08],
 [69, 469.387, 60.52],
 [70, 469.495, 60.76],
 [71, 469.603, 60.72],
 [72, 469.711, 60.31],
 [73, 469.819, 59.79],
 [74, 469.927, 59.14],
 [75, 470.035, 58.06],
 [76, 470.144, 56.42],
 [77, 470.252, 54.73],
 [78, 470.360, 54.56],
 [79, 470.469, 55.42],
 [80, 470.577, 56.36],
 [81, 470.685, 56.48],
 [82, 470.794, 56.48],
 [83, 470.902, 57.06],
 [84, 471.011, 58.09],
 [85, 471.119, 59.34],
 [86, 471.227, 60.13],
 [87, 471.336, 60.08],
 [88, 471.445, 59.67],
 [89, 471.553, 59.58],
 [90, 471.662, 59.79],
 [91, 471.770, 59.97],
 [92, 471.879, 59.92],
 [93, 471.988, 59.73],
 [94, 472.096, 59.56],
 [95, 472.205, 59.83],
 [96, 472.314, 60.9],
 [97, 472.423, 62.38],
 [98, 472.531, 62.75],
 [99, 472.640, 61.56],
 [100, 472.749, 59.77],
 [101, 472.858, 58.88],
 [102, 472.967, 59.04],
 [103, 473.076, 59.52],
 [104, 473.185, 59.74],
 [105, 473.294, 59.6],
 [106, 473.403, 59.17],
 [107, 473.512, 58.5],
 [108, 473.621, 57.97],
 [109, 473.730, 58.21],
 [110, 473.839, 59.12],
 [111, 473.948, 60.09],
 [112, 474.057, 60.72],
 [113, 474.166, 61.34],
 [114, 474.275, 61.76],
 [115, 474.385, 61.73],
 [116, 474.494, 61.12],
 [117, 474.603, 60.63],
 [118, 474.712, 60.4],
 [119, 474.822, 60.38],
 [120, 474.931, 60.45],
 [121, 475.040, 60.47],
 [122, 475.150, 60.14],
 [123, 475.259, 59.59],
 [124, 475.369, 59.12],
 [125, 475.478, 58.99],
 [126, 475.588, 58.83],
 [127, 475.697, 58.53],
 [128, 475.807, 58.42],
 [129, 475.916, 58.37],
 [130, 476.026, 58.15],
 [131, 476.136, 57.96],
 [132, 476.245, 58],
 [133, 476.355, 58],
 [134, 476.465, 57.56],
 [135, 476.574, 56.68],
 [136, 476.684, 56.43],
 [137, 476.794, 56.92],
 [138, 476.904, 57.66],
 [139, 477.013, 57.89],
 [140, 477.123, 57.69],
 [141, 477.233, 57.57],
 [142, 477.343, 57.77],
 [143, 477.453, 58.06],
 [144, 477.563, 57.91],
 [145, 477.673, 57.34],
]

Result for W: 0.07 nm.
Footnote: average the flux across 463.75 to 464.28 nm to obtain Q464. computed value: 58.7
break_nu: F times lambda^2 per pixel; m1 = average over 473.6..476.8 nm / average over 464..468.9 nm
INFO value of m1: 1.04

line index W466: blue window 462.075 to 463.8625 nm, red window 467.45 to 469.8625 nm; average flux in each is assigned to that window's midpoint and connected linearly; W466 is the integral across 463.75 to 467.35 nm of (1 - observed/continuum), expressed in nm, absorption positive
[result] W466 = 0.11 nm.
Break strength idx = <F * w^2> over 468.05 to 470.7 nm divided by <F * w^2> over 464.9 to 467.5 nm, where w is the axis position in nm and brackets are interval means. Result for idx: 1.01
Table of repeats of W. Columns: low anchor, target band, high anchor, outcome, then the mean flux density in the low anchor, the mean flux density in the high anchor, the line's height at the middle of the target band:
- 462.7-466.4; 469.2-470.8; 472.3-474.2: 0.049 nm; 59.8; 59.9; 59.9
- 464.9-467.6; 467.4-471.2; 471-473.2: 0.046 nm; 59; 60.1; 59.6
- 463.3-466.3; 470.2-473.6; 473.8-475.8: 0.050 nm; 59.2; 60.2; 59.9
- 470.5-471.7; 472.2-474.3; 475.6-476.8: -0.068 nm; 58.4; 57.8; 58.1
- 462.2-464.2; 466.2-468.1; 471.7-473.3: 0.043 nm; 60.9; 60.2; 60.6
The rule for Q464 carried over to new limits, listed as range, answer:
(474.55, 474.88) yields 60.5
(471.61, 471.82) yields 60.1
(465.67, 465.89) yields 60.3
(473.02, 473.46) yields 59.5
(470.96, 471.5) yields 59.5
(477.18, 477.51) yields 57.8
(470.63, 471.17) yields 57.5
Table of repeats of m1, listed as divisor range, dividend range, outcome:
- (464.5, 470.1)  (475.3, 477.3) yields 1.02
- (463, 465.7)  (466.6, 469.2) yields 1.01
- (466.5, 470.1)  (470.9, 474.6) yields 1.03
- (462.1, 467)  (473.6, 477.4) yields 1.04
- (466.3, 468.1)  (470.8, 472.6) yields 1.03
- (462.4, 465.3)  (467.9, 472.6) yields 1.01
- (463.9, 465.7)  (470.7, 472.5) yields 1.05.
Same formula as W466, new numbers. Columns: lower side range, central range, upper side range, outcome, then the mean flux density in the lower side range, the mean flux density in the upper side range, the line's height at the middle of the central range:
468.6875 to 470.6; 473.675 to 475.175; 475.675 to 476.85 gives -0.06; 58.8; 57.7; 58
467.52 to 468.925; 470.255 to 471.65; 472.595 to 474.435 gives 0.05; 59.6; 59.8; 59.7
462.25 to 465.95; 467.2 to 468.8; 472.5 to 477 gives 0.00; 59.8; 59.3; 59.6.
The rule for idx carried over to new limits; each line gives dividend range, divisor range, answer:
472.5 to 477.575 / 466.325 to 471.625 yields 1.03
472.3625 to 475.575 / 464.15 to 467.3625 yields 1.06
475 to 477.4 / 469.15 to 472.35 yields 1.01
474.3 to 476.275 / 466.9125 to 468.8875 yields 1.03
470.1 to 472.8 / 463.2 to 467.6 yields 1.02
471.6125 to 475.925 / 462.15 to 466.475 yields 1.04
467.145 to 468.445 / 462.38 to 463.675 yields 0.98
